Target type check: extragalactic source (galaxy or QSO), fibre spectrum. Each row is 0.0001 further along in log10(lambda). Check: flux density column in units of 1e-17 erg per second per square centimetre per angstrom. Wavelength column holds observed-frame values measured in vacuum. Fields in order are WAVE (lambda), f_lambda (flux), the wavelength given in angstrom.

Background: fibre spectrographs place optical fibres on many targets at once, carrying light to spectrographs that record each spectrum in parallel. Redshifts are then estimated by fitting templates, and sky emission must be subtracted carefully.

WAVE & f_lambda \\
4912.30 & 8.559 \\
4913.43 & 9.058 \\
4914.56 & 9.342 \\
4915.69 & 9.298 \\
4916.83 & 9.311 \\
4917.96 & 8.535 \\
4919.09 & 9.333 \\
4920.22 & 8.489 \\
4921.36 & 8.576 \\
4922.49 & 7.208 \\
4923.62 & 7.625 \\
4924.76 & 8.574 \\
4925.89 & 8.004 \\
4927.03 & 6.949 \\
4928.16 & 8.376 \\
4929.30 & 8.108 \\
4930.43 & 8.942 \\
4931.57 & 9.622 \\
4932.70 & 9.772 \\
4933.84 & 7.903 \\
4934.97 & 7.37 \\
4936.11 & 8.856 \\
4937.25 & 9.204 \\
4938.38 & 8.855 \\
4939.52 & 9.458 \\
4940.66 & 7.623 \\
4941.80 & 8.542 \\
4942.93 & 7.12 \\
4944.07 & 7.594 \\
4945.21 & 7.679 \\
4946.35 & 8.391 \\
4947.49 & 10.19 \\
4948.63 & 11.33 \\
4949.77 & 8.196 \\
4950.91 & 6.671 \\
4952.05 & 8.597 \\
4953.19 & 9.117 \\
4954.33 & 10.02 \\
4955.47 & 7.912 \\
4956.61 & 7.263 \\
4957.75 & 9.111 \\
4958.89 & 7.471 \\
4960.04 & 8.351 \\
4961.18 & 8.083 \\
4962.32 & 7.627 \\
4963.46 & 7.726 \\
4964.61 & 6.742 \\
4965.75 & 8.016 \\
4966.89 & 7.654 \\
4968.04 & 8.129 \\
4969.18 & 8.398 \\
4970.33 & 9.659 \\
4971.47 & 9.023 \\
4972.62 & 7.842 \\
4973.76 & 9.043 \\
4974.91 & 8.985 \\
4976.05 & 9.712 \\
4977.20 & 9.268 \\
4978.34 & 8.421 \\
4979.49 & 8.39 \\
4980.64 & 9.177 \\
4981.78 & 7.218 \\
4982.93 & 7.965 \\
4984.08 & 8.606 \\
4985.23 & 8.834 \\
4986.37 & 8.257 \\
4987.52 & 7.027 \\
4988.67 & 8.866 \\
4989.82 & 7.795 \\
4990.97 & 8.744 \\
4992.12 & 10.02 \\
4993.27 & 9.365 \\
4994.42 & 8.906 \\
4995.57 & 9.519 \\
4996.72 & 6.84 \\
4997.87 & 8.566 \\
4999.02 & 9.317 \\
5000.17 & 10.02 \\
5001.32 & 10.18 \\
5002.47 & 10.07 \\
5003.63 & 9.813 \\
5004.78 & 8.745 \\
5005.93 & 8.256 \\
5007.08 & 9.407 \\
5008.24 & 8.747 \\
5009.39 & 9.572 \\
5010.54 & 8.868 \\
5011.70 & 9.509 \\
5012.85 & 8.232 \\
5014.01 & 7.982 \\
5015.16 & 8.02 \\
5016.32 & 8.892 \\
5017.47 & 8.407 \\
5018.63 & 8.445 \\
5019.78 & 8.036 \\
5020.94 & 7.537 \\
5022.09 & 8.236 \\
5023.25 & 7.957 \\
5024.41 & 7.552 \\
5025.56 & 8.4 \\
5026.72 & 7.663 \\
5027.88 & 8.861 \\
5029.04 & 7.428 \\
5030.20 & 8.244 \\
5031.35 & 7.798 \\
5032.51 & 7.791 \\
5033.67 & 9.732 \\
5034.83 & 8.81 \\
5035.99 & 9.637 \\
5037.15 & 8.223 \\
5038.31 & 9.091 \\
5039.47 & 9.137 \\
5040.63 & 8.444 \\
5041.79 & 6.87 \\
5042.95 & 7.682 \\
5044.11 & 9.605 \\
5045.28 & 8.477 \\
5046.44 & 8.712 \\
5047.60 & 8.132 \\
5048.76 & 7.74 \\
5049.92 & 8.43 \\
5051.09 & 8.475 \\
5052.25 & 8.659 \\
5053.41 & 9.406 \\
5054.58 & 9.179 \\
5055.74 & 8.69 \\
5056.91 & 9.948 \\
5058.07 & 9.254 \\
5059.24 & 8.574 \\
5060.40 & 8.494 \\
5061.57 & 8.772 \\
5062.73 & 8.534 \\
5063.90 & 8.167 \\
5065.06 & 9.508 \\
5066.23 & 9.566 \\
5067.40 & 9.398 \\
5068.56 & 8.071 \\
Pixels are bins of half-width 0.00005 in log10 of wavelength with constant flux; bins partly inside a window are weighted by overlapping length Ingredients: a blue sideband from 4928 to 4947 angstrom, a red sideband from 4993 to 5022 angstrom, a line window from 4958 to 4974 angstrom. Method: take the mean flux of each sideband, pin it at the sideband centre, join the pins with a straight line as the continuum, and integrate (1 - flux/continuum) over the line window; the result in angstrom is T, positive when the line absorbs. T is 0.89 angstrom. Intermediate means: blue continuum 8.44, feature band 8.13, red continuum 8.84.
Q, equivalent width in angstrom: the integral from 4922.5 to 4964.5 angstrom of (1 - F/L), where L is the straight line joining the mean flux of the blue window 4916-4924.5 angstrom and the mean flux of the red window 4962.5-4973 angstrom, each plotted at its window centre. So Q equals -0.4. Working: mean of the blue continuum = 8.46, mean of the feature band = 8.36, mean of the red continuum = 8.11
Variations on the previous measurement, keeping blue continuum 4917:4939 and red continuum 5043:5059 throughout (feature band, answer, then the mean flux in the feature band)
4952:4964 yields 0.3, 8.29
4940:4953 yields 0.2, 8.39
